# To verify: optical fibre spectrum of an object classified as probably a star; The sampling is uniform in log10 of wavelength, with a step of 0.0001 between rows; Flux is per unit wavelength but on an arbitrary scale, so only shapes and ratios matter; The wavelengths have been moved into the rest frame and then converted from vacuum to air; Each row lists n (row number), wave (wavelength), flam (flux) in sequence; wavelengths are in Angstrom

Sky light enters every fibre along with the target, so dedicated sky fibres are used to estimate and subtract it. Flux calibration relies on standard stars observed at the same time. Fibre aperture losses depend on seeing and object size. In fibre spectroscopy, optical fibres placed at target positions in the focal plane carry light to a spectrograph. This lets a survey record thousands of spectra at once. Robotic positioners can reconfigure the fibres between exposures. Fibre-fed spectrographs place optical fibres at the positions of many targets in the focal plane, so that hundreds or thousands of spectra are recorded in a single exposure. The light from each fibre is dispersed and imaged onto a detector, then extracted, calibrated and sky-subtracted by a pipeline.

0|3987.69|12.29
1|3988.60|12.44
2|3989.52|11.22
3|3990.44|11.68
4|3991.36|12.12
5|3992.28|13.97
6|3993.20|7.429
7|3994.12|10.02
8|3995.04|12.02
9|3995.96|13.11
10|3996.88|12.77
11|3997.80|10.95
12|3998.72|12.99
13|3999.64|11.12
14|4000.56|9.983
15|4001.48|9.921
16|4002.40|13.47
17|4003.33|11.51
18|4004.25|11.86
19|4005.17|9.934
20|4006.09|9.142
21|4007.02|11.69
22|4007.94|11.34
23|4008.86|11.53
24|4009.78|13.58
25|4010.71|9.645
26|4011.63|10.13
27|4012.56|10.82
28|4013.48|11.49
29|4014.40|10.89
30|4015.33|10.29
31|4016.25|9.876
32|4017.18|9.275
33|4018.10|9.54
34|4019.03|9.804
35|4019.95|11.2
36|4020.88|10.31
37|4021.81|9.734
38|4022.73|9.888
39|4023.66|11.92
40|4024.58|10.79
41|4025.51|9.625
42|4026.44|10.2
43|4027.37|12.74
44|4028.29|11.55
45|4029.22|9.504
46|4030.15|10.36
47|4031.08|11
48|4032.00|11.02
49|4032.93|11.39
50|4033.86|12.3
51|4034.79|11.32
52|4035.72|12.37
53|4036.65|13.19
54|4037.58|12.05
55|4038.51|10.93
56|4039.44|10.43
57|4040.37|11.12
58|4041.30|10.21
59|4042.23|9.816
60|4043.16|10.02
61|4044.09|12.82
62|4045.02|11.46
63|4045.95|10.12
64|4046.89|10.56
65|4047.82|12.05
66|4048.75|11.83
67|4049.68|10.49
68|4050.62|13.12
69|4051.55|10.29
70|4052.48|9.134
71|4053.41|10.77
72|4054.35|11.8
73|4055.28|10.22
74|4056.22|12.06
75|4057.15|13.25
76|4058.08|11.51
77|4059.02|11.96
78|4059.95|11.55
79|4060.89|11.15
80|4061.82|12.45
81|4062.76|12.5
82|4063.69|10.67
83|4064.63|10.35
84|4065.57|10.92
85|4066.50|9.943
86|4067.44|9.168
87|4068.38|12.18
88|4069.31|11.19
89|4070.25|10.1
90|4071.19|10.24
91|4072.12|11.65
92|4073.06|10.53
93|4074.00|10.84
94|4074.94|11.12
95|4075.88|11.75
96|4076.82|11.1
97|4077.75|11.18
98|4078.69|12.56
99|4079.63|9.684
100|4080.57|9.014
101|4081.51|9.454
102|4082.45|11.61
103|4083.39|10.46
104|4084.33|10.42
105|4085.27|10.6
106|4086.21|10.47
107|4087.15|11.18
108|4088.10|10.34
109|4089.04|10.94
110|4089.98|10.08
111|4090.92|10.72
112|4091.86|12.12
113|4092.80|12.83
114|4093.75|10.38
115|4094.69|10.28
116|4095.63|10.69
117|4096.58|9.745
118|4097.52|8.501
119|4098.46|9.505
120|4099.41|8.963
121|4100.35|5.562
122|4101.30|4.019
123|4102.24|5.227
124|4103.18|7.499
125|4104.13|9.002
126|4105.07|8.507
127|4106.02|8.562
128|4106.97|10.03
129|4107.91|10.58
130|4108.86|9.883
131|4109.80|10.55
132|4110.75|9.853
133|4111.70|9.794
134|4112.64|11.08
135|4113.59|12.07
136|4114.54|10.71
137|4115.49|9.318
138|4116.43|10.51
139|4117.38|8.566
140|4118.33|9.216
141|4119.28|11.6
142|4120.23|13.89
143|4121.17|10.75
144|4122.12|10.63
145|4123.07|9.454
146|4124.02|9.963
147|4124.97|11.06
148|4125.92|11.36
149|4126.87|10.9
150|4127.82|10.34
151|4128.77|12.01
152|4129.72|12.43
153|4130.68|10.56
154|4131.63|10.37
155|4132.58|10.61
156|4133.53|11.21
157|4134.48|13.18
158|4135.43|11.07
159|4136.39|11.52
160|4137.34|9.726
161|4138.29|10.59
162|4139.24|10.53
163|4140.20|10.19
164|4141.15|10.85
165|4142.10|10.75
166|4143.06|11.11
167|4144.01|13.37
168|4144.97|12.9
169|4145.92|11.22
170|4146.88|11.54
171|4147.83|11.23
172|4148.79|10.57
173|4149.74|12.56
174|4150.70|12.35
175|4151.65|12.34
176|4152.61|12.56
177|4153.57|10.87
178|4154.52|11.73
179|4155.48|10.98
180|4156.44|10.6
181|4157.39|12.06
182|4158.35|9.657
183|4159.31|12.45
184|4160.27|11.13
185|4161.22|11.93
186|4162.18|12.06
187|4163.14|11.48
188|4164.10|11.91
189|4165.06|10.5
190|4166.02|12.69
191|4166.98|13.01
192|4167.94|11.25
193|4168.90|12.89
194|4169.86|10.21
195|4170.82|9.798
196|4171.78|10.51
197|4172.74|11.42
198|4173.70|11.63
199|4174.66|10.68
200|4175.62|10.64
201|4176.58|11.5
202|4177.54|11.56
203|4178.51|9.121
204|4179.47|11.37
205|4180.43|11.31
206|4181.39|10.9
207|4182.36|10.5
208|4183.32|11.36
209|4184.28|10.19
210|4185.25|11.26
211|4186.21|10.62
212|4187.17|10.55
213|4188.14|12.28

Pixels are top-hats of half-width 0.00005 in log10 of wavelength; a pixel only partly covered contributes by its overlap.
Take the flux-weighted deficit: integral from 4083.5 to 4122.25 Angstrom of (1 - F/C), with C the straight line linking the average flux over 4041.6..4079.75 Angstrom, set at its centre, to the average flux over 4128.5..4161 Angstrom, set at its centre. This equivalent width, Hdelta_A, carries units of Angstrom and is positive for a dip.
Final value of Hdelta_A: 4.7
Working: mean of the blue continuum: 11.1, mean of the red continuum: 11.4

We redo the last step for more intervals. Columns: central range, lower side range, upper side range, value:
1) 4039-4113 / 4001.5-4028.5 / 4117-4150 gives 3.3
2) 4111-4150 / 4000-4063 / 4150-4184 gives 0.9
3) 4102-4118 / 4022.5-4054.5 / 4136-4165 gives 2.4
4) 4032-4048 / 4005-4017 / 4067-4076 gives -0.7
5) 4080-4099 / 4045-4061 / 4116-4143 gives 1.1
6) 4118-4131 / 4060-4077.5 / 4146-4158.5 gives 0.3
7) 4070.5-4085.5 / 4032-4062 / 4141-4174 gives 0.9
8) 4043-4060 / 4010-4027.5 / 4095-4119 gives -2.4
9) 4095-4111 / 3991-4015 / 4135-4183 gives 3.8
